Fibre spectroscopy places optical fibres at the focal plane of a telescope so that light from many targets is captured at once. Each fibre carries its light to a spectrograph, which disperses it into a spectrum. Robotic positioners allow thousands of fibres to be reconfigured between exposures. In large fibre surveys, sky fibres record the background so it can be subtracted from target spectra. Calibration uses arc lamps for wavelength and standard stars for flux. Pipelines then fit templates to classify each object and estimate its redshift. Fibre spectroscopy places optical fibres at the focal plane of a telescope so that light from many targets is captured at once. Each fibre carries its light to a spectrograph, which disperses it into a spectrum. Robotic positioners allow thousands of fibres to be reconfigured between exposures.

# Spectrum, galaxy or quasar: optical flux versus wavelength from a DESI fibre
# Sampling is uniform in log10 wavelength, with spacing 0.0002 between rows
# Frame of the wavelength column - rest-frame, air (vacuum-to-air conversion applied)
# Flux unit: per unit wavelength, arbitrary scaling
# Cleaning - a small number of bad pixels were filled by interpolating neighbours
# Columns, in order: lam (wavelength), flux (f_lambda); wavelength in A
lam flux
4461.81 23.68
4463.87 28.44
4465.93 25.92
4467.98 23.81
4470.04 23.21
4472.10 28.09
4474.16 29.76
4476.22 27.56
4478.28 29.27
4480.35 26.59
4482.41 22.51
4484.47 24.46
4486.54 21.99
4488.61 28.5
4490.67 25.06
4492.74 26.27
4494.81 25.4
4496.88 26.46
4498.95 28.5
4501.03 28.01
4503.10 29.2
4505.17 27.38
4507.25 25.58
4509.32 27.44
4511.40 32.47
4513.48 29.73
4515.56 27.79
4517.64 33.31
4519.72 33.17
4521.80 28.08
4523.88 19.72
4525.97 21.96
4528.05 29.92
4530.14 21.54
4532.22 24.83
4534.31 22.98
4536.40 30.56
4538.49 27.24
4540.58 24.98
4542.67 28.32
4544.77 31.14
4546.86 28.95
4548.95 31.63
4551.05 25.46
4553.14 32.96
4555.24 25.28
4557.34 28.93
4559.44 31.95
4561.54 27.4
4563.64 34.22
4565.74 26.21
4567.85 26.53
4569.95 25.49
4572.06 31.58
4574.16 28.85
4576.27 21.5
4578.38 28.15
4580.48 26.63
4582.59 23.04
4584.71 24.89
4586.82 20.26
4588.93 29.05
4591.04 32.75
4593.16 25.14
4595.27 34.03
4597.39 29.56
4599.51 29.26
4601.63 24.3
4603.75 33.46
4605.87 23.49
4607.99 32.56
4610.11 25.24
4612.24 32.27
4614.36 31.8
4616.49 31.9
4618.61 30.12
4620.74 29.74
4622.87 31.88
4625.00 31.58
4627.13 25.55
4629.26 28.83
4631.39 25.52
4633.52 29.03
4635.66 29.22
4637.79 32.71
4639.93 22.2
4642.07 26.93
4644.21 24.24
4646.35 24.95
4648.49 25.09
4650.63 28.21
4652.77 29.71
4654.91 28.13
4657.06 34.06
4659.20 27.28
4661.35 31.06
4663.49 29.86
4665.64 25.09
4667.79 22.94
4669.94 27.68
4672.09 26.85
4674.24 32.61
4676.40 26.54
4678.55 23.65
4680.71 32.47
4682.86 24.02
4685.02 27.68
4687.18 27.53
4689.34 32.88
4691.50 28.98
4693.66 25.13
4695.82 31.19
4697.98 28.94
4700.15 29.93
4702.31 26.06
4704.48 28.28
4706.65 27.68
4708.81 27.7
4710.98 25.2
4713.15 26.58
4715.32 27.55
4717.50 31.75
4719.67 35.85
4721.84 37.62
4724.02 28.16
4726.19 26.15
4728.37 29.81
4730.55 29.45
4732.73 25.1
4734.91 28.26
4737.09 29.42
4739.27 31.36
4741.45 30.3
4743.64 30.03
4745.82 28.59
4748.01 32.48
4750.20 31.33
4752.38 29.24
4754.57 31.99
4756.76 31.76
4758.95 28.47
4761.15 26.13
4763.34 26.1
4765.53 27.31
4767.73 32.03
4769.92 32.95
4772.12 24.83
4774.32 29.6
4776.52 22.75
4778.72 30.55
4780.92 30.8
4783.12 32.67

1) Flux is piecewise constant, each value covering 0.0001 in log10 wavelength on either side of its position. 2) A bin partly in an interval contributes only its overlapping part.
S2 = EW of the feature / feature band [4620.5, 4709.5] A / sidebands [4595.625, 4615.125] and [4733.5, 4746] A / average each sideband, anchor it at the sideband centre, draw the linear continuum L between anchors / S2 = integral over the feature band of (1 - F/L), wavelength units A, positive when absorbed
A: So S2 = 4.1 A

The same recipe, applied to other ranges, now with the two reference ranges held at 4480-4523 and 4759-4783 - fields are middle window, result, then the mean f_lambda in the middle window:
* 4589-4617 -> -1.73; 29.6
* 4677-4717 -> 0.46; 27.9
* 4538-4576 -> -1.21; 28.6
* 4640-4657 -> 0.68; 26.9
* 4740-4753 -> -0.91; 30.4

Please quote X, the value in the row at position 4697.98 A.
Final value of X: 28.94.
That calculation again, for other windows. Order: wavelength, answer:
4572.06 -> 31.58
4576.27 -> 21.5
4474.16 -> 29.76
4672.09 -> 26.85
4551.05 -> 25.46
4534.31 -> 22.98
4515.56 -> 27.79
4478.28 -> 29.27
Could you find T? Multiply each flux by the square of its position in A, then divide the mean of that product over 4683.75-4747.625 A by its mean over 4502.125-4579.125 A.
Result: 1.12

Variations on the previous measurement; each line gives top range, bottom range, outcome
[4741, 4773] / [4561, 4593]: 1.18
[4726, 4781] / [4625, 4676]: 1.09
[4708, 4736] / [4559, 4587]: 1.15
